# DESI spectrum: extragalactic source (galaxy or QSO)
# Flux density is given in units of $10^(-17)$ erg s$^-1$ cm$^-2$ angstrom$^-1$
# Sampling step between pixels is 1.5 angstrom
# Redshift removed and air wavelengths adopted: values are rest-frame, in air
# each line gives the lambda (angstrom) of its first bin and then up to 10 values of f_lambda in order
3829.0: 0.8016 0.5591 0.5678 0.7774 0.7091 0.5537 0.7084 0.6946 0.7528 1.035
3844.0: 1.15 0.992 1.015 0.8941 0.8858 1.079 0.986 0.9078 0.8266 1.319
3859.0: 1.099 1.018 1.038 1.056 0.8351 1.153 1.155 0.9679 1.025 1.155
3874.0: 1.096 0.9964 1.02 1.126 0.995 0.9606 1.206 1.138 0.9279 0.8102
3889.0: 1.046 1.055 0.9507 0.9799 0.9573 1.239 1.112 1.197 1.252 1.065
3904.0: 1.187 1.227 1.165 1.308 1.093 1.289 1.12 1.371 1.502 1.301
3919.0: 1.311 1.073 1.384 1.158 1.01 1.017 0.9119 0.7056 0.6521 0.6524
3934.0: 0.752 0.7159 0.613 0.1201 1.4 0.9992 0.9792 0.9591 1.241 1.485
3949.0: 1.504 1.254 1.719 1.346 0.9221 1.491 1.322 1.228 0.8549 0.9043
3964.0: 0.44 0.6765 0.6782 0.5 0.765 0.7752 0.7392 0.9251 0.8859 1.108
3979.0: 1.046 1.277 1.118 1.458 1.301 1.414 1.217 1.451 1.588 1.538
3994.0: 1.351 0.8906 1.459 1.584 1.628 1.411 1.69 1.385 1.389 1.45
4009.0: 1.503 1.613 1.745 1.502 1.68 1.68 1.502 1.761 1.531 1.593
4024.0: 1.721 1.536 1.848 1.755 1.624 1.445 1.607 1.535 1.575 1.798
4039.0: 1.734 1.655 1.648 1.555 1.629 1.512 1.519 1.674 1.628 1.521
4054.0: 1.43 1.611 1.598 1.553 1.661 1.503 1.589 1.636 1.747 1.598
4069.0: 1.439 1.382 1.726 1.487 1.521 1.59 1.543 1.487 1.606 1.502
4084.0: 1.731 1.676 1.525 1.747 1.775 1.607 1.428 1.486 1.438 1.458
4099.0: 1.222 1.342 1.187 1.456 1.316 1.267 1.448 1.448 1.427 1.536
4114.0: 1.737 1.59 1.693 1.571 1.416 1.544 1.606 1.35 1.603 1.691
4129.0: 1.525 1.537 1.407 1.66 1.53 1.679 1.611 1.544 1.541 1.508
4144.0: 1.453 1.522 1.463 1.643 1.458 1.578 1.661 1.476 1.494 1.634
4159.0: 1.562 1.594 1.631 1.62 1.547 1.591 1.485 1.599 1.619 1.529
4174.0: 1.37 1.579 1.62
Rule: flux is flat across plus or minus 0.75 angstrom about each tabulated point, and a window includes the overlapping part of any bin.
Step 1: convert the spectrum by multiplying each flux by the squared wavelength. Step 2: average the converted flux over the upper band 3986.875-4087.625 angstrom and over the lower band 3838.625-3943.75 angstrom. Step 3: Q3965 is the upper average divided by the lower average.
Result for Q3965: 1.63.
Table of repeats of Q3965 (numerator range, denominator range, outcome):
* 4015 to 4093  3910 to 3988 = 1.61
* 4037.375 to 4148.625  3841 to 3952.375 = 1.60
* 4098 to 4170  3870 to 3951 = 1.59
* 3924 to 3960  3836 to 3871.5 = 1.13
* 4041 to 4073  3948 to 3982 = 1.62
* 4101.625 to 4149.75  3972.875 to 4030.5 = 1.12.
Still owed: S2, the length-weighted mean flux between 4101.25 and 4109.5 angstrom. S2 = 1.35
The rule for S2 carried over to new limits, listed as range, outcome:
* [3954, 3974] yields 0.876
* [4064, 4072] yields 1.57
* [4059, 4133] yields 1.53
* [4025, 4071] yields 1.6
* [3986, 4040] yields 1.55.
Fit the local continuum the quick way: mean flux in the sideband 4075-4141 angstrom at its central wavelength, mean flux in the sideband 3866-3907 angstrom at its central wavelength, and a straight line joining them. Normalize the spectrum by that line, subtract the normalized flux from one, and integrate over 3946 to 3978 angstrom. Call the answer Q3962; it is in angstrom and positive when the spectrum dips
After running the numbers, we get 5.1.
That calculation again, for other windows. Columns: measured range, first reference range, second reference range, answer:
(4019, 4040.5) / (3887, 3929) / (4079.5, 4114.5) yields -4.4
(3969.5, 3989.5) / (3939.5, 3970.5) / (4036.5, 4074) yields 1.9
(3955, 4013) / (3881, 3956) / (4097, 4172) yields 1.1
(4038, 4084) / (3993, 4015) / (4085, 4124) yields -2.8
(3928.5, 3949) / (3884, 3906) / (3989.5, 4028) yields 6.0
